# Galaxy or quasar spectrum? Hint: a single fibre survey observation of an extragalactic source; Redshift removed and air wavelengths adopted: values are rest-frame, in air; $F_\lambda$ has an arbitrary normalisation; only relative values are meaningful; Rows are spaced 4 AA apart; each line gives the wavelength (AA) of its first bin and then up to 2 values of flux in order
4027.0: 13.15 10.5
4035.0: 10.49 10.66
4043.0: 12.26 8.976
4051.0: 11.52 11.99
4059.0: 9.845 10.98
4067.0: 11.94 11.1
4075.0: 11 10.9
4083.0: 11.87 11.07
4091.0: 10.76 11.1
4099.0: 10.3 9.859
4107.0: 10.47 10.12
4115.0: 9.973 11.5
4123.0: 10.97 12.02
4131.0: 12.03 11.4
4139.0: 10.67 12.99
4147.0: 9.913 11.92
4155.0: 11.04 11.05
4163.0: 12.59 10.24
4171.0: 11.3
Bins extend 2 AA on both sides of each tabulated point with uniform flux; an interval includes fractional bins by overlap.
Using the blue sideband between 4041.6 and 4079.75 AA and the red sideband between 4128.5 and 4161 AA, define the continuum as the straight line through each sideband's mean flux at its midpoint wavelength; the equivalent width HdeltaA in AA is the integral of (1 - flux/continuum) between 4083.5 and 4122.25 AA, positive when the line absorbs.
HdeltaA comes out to 2.0 AA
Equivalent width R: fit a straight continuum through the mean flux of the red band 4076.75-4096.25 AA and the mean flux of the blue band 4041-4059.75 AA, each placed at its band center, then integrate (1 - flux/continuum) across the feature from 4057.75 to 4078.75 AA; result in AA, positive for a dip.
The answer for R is 0.11 AA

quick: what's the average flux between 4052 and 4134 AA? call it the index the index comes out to 11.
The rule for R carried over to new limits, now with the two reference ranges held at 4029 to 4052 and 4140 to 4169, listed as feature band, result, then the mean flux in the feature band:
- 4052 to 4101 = -0.8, 11.1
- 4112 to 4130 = 0.1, 11.1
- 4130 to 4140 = -0.1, 11.4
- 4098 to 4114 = 1.3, 10.2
